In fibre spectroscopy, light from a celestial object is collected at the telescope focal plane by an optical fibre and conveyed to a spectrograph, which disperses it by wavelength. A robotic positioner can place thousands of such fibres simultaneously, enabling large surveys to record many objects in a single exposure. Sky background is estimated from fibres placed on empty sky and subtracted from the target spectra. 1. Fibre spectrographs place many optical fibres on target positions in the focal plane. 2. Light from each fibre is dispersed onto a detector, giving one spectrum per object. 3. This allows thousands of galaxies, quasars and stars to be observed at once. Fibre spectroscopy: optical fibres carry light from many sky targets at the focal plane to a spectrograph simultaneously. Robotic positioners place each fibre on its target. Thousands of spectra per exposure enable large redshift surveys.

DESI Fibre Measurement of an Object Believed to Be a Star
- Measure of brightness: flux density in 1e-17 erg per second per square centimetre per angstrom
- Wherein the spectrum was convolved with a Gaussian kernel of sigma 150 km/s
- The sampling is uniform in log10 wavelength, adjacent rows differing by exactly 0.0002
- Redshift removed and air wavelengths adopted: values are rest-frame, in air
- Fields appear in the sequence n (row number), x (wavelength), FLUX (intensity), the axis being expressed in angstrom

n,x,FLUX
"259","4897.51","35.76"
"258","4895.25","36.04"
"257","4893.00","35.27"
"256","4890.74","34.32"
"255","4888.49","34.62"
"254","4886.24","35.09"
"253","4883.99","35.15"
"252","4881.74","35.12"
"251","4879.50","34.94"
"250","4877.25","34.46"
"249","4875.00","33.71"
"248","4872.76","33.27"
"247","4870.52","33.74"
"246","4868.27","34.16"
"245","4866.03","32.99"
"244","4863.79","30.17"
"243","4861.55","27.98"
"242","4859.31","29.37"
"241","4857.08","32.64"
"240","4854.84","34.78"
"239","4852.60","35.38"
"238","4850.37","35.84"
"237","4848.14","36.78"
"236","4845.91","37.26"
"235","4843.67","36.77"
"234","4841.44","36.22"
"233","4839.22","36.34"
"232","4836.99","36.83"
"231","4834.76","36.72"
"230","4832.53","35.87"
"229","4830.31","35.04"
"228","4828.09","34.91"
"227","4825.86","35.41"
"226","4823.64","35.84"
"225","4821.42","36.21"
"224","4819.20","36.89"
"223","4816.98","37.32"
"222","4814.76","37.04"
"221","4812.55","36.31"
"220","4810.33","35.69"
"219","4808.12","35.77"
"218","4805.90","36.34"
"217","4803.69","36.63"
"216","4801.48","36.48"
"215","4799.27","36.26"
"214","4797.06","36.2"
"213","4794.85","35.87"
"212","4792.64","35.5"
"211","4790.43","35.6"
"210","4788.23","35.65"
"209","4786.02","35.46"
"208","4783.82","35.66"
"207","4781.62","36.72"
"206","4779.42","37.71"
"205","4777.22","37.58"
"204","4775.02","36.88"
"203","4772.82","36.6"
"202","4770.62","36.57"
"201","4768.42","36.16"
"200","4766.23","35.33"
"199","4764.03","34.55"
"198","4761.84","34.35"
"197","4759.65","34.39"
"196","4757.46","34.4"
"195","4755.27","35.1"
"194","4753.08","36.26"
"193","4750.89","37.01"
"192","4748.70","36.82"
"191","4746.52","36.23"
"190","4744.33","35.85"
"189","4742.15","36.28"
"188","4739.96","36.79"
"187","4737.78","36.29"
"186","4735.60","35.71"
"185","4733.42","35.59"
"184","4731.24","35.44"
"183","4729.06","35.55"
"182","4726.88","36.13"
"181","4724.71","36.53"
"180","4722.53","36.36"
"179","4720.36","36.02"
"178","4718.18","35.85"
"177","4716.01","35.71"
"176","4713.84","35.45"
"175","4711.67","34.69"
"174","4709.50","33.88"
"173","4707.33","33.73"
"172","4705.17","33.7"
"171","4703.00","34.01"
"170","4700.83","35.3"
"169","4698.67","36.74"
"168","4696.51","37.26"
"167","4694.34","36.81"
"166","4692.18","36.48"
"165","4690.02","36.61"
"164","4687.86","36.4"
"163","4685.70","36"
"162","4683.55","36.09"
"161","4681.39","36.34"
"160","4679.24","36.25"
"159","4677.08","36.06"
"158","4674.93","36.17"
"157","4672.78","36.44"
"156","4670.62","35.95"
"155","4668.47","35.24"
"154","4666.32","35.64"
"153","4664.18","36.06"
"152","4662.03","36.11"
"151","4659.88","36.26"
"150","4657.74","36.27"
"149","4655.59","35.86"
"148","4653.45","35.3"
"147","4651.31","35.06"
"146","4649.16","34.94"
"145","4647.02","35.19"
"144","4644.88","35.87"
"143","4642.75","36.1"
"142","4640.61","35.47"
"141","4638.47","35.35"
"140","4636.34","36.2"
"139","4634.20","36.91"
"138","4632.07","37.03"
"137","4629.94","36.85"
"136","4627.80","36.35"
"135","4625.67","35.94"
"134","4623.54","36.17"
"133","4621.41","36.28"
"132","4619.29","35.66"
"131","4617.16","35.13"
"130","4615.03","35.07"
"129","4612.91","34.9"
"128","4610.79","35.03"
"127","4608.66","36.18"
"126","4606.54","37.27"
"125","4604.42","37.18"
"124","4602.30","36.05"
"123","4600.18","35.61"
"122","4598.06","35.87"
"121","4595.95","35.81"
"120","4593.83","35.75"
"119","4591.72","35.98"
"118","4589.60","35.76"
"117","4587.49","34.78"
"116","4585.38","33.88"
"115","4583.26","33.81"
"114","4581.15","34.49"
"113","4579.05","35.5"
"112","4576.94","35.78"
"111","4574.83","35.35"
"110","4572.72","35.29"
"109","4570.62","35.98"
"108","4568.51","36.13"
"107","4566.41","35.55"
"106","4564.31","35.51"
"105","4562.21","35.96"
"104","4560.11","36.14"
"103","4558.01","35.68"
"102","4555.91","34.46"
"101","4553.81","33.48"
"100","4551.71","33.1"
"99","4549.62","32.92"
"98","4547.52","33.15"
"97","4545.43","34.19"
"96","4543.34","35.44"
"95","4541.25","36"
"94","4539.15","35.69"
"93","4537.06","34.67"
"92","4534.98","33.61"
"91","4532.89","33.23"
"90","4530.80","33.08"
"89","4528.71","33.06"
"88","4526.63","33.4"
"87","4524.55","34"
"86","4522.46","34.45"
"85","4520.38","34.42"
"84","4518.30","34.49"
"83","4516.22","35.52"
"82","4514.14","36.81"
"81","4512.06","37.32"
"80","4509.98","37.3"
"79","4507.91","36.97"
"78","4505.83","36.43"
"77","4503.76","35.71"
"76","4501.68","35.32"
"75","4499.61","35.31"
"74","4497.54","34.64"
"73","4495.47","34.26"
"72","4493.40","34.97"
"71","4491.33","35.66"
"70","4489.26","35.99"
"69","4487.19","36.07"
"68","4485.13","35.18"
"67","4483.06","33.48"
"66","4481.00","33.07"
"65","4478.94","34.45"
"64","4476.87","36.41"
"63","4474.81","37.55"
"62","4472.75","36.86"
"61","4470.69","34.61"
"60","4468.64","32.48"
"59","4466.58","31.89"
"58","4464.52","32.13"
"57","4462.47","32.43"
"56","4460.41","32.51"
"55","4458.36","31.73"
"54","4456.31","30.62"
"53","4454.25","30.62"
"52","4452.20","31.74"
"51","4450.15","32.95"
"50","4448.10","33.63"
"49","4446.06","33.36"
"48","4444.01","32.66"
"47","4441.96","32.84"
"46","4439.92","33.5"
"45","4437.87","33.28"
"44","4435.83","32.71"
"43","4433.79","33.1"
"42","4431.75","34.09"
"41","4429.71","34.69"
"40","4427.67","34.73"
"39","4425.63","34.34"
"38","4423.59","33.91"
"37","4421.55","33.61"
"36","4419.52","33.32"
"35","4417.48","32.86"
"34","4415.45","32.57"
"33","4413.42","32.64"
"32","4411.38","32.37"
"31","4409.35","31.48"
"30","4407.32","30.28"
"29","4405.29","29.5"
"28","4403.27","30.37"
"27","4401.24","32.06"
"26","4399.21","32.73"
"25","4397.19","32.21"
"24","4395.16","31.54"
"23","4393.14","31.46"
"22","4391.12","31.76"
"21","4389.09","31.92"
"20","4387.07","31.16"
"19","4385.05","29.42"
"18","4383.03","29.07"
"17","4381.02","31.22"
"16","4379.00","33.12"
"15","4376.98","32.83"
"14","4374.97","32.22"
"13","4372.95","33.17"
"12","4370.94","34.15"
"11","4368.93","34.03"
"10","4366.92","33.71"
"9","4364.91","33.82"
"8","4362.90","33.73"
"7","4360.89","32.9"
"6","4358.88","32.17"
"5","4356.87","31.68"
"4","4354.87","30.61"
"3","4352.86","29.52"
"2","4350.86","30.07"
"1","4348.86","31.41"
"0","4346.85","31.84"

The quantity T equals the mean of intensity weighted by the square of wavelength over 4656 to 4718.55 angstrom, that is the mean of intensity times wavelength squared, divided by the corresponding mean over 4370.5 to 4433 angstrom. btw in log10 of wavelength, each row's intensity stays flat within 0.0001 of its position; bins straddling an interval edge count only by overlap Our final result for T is 1.26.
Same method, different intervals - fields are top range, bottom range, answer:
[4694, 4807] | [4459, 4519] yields 1.15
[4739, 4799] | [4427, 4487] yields 1.23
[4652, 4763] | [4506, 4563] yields 1.11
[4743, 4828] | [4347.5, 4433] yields 1.33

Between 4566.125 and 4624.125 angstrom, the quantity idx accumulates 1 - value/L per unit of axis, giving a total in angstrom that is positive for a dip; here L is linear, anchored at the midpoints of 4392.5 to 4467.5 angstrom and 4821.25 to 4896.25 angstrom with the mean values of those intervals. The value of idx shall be -3.90 angstrom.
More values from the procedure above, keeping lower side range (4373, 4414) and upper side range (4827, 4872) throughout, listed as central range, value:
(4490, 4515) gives -2.9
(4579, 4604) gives -1.9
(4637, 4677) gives -3.1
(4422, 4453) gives -1.6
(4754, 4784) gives -1.7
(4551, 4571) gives -1.6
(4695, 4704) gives -0.6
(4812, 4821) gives -0.7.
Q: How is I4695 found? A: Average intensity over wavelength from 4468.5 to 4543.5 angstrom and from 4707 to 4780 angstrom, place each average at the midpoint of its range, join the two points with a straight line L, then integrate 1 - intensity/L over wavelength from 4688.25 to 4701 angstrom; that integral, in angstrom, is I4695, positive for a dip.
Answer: -0.3 angstrom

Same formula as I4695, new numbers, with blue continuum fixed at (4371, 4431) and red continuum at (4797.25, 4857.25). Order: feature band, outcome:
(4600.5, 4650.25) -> -2.5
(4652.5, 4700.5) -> -2.0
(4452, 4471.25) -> 0.4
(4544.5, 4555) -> 0.1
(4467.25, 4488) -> -1.3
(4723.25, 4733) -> -0.2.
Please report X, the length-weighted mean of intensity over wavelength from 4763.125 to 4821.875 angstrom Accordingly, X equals 36.3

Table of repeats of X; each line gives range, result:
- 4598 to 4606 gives 36.3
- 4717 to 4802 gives 36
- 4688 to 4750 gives 35.8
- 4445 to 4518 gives 34.5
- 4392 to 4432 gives 32.5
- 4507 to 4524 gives 35.8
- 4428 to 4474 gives 33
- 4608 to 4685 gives 35.9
